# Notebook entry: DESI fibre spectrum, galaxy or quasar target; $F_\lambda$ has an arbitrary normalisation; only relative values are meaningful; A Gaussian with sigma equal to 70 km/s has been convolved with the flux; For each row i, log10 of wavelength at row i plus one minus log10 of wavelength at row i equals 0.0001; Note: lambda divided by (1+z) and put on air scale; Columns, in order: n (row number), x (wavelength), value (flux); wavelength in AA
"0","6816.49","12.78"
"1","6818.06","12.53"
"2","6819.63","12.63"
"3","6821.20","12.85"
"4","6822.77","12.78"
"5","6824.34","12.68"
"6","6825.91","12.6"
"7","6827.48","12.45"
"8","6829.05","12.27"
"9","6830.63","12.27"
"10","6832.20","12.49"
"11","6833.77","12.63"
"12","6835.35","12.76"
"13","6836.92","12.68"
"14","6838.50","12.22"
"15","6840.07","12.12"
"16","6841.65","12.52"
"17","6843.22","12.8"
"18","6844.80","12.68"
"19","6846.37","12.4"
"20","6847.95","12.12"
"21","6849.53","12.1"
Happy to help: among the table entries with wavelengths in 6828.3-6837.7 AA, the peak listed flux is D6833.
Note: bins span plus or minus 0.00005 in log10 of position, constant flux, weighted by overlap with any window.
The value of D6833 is 12.76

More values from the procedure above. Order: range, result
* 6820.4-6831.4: 12.85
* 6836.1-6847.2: 12.8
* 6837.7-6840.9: 12.22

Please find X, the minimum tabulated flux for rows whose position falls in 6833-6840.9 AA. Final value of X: 12.12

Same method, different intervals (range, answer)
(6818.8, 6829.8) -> 12.27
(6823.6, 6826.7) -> 12.6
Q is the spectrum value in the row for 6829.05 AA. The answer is 12.27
